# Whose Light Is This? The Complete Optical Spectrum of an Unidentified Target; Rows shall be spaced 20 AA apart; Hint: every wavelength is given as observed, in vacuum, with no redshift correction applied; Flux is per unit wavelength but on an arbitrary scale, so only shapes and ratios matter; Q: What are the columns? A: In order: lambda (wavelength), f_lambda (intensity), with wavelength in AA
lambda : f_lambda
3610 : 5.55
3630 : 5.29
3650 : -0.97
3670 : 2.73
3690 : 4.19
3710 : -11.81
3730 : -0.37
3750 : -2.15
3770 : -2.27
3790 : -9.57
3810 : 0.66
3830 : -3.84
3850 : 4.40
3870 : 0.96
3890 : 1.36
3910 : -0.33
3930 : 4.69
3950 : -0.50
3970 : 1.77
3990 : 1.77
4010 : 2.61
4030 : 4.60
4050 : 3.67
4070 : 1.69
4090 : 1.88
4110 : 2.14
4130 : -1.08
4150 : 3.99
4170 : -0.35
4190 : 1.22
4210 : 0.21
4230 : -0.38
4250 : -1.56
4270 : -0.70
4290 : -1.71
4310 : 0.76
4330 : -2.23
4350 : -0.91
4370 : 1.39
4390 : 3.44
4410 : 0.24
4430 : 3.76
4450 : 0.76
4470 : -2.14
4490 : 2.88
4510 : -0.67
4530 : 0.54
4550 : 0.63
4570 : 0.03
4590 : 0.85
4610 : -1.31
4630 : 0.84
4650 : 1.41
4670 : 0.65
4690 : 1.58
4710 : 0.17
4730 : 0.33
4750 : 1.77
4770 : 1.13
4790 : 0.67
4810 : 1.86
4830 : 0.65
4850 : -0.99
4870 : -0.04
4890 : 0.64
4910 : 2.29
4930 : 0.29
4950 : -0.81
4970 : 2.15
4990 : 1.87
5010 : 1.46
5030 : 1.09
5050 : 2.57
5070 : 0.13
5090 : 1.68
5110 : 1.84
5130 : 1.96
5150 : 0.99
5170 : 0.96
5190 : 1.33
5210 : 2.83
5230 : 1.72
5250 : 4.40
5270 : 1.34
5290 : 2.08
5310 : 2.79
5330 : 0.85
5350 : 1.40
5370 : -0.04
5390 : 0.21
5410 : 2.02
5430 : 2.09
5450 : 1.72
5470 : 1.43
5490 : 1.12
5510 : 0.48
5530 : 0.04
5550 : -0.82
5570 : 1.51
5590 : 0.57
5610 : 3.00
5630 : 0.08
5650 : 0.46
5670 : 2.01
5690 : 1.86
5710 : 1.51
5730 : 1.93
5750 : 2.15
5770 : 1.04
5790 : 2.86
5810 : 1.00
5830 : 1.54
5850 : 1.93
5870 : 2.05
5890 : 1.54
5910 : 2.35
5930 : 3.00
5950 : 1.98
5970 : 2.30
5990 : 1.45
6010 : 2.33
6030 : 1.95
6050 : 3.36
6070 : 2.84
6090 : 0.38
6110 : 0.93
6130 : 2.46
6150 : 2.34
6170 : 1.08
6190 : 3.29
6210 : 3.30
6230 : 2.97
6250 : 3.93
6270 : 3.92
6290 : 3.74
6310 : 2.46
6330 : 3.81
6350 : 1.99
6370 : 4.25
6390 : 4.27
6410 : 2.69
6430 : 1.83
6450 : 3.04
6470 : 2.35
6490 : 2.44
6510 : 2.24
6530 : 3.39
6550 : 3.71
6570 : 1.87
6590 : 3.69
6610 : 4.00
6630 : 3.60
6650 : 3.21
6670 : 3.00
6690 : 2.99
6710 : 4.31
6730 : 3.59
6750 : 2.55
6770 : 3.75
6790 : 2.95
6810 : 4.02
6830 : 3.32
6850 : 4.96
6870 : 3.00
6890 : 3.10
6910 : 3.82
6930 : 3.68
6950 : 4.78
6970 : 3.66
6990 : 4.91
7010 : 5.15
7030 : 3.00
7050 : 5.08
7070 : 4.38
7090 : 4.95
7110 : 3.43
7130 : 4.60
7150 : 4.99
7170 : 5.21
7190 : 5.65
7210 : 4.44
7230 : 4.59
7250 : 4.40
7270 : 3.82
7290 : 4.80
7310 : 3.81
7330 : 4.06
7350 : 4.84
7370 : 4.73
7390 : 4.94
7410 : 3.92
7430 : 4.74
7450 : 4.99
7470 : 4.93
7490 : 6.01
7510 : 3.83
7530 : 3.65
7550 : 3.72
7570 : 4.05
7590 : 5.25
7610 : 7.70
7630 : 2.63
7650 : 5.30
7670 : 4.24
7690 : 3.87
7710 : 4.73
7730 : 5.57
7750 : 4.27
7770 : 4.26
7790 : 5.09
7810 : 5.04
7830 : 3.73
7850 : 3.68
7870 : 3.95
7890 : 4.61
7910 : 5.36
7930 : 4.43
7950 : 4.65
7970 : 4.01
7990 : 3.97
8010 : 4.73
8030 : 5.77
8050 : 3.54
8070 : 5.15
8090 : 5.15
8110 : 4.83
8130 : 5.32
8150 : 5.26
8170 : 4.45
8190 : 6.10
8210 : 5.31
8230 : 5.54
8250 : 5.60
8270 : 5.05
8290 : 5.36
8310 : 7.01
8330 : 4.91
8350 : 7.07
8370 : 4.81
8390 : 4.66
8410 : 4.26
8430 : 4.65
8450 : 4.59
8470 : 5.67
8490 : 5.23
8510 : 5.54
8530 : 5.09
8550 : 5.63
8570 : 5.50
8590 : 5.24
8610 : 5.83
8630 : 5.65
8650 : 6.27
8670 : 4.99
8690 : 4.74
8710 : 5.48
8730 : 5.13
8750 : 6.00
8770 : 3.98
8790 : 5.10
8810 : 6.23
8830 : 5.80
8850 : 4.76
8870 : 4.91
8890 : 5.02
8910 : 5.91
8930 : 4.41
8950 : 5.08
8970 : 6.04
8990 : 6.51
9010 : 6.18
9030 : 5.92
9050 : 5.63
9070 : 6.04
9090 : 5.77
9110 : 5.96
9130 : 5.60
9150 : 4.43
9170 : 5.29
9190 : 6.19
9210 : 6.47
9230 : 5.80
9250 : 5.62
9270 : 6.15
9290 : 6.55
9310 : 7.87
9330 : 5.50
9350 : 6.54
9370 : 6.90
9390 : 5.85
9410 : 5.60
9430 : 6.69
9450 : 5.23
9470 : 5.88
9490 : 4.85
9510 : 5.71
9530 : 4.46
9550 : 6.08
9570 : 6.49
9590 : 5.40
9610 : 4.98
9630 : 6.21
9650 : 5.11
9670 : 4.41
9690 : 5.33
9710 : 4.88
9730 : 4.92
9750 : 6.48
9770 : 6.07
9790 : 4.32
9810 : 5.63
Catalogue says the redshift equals 0.55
